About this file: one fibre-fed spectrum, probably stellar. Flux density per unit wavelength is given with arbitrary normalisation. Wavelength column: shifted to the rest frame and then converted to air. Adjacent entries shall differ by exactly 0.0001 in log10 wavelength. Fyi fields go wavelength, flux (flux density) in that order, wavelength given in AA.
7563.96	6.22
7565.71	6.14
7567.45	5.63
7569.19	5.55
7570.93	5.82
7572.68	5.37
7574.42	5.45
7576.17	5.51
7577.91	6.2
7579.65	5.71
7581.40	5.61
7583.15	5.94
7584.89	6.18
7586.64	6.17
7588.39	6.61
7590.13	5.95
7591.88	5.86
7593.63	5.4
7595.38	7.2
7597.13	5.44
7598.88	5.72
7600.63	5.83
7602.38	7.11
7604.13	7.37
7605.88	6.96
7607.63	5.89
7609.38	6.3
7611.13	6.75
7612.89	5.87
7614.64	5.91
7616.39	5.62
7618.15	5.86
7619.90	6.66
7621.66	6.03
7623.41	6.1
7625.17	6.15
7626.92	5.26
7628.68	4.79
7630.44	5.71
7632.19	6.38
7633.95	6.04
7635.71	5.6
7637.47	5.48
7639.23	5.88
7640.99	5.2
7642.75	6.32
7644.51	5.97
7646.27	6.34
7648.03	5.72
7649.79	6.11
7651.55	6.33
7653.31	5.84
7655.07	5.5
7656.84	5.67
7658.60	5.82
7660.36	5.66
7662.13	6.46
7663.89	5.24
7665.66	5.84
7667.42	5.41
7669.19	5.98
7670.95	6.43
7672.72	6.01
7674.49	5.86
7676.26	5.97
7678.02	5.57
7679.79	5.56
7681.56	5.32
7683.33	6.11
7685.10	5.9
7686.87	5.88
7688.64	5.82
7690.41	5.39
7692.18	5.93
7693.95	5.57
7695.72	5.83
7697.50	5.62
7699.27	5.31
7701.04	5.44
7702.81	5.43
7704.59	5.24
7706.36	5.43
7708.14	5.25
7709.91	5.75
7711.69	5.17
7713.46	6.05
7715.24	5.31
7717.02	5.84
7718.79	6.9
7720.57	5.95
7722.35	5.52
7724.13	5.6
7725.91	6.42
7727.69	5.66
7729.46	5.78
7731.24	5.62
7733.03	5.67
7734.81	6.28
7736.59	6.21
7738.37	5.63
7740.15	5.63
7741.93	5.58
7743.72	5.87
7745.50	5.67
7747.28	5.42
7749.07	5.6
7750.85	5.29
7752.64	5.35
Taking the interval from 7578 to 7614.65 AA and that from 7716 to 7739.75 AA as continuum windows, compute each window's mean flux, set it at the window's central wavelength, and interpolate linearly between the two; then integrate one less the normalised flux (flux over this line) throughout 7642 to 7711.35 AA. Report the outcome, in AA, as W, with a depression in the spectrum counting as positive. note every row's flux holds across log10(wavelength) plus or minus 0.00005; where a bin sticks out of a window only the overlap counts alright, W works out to 3.1 AA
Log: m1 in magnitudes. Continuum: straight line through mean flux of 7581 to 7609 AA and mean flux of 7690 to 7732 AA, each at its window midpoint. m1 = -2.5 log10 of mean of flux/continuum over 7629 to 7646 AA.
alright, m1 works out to 0.04 mag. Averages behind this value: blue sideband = 6.22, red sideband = 5.67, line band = 5.82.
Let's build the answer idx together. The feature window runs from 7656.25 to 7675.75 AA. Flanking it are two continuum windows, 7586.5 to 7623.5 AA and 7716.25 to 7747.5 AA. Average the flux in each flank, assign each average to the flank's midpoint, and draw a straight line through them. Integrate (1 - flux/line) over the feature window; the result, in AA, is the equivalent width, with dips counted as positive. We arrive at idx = 0.6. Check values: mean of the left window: 6.21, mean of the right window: 5.86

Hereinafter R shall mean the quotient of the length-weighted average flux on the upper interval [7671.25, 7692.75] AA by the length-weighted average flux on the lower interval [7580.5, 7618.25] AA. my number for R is 0.94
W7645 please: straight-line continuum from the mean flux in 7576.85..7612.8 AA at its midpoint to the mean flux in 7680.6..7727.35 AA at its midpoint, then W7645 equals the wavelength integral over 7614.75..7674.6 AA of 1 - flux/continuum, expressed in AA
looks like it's 1.05 AA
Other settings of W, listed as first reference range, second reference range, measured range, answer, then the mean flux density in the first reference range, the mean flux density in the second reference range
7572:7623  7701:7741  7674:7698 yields 0.40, 6.09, 5.74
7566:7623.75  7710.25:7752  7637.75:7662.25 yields 0.19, 6.05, 5.76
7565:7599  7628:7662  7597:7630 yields -1.37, 5.88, 5.83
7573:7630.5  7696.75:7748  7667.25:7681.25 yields -0.04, 6.03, 5.7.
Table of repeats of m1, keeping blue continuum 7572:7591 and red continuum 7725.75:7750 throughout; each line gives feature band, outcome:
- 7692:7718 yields 0.049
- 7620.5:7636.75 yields 0.011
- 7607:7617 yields -0.038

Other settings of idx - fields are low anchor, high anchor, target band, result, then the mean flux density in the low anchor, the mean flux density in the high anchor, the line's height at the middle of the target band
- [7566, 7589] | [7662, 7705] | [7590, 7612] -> -1.9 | 5.83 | 5.72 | 5.8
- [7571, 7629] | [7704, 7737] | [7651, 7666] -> 0.3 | 6.03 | 5.77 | 5.9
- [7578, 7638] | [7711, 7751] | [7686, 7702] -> 0.6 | 6.05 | 5.78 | 5.86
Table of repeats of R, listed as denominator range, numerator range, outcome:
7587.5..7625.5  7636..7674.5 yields 0.94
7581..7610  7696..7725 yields 0.90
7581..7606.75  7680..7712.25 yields 0.90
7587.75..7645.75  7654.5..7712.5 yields 0.94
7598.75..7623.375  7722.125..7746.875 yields 0.92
